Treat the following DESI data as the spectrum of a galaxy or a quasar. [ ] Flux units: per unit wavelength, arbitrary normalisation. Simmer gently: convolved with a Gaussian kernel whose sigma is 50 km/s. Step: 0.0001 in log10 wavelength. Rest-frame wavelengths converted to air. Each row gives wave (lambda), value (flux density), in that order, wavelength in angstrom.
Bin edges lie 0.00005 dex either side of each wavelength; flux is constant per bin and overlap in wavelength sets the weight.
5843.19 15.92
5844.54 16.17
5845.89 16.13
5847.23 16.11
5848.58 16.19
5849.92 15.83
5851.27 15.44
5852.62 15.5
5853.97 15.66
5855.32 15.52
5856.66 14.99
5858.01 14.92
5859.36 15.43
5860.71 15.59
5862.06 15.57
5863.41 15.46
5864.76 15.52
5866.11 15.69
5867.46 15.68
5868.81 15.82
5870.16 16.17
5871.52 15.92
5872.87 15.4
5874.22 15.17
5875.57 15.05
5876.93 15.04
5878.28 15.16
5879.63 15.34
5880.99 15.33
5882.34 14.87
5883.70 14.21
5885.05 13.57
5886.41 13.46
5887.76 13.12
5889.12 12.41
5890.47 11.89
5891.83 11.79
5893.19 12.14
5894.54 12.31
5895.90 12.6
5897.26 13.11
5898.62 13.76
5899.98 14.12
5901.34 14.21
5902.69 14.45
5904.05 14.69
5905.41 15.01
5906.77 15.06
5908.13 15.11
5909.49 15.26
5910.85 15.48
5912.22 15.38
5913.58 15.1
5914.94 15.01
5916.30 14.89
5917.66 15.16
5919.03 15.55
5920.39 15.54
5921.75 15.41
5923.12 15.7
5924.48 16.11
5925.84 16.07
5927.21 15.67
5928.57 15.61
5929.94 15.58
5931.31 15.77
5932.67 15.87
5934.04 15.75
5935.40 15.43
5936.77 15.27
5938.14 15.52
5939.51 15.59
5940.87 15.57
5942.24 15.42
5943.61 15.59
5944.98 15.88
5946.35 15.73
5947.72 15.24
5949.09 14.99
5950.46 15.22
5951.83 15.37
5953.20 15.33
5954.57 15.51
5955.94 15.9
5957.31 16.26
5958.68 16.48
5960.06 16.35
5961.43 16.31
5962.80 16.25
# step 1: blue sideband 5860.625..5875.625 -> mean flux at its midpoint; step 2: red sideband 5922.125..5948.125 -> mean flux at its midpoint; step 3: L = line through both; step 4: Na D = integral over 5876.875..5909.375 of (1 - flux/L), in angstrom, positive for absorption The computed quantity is 3.7 angstrom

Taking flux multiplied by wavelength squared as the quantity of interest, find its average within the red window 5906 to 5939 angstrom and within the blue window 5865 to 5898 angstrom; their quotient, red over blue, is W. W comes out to 1.1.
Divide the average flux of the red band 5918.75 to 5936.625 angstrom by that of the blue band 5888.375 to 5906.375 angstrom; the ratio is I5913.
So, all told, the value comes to 1.18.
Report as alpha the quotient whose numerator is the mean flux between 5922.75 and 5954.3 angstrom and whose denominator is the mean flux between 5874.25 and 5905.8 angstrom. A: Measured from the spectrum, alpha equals 1.13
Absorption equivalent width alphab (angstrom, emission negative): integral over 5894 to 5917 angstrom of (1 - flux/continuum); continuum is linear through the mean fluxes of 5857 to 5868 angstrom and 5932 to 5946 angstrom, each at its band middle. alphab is 1.6 angstrom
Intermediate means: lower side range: 15.5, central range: 14.5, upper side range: 15.6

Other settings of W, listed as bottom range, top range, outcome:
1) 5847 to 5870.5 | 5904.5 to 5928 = 1.01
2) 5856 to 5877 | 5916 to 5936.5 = 1.03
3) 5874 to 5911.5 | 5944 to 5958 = 1.13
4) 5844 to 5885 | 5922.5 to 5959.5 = 1.04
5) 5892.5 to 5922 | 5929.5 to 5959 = 1.09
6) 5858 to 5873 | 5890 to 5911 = 0.89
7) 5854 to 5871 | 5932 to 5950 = 1.03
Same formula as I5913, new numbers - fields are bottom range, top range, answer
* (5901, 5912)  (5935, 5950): 1.03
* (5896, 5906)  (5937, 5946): 1.11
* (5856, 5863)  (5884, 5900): 0.84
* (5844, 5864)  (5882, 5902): 0.84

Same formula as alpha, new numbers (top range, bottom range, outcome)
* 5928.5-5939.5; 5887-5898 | 1.25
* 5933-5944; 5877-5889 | 1.08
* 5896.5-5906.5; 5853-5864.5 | 0.92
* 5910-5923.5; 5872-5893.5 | 1.09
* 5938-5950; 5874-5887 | 1.05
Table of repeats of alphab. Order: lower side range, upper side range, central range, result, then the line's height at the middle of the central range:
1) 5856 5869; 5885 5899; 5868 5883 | -1.2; 14.2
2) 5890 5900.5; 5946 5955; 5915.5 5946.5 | -2.6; 14.4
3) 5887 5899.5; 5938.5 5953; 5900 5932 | -3.3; 13.8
